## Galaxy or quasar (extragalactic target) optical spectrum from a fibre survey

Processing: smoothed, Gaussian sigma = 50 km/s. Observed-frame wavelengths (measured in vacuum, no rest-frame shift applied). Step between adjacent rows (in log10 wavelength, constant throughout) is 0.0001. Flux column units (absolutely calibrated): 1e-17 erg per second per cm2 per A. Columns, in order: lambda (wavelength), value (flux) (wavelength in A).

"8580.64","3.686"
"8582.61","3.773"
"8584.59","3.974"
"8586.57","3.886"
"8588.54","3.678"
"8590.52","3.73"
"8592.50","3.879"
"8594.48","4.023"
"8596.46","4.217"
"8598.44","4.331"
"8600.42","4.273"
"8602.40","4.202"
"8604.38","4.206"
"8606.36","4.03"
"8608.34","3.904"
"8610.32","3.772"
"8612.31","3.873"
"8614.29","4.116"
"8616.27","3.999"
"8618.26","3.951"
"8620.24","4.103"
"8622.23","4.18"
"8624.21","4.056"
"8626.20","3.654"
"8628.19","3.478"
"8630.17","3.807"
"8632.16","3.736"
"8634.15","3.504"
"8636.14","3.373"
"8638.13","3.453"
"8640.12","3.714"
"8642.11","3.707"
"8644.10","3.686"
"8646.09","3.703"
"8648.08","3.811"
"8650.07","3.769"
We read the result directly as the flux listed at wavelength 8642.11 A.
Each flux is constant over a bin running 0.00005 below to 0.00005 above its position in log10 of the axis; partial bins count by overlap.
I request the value 3.707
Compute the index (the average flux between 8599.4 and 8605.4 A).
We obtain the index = 4.23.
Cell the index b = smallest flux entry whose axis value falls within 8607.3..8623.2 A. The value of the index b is 3.772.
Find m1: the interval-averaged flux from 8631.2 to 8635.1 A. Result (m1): 3.62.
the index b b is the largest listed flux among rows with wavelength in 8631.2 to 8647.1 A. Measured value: 3.736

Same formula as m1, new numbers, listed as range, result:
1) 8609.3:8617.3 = 3.94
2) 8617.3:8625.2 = 4.08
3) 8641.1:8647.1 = 3.7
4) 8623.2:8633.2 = 3.75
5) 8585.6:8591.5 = 3.77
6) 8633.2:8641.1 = 3.51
